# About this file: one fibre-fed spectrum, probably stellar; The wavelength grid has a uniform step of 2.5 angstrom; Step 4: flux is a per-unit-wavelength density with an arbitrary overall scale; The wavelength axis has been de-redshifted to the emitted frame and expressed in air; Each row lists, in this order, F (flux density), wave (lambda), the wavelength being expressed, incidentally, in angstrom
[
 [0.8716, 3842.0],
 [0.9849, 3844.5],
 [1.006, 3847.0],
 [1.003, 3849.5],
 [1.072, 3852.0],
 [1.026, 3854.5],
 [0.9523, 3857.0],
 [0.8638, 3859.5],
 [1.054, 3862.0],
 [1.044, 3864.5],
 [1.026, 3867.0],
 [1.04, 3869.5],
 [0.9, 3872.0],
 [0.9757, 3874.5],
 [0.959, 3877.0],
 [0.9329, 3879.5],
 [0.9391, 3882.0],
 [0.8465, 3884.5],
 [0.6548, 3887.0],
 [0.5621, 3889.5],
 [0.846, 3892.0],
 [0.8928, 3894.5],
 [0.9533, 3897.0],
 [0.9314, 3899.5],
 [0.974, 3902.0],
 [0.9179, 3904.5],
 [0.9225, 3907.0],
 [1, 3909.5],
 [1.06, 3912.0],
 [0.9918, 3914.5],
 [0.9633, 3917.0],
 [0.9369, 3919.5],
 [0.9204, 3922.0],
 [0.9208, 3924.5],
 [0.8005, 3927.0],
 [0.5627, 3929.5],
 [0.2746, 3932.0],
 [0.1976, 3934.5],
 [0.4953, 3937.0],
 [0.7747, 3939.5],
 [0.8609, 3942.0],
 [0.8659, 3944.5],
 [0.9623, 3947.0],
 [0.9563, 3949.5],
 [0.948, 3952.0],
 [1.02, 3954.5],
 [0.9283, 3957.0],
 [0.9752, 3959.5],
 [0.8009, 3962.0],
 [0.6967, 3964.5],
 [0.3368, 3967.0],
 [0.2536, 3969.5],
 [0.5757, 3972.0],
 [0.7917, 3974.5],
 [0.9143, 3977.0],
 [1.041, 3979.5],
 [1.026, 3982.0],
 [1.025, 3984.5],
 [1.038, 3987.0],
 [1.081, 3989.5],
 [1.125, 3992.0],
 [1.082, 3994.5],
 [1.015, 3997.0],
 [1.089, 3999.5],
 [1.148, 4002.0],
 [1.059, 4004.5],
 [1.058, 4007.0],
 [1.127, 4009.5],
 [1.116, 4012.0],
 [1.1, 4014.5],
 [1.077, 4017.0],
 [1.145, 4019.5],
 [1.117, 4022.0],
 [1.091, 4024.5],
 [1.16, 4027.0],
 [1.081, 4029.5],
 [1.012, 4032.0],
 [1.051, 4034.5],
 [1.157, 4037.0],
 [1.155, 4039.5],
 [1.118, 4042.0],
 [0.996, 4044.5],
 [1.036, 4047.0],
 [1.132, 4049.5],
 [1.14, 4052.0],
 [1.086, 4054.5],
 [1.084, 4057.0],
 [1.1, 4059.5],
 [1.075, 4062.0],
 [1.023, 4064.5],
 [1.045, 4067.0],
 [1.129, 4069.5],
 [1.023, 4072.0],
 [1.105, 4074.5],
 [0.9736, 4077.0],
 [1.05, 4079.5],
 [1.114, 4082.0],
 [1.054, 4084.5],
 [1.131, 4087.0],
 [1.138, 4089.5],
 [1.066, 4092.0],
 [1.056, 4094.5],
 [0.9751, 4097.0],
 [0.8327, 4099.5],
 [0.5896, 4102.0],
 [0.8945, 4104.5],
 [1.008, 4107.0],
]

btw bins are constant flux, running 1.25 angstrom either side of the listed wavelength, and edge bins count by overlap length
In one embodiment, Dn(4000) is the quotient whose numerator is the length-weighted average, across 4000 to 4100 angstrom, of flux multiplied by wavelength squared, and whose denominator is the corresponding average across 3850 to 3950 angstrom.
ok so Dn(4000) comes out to 1.3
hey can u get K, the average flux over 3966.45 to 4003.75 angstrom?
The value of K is 0.916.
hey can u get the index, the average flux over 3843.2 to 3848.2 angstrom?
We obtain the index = 0.994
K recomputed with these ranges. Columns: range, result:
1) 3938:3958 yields 0.909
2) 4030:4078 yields 1.08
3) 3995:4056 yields 1.09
